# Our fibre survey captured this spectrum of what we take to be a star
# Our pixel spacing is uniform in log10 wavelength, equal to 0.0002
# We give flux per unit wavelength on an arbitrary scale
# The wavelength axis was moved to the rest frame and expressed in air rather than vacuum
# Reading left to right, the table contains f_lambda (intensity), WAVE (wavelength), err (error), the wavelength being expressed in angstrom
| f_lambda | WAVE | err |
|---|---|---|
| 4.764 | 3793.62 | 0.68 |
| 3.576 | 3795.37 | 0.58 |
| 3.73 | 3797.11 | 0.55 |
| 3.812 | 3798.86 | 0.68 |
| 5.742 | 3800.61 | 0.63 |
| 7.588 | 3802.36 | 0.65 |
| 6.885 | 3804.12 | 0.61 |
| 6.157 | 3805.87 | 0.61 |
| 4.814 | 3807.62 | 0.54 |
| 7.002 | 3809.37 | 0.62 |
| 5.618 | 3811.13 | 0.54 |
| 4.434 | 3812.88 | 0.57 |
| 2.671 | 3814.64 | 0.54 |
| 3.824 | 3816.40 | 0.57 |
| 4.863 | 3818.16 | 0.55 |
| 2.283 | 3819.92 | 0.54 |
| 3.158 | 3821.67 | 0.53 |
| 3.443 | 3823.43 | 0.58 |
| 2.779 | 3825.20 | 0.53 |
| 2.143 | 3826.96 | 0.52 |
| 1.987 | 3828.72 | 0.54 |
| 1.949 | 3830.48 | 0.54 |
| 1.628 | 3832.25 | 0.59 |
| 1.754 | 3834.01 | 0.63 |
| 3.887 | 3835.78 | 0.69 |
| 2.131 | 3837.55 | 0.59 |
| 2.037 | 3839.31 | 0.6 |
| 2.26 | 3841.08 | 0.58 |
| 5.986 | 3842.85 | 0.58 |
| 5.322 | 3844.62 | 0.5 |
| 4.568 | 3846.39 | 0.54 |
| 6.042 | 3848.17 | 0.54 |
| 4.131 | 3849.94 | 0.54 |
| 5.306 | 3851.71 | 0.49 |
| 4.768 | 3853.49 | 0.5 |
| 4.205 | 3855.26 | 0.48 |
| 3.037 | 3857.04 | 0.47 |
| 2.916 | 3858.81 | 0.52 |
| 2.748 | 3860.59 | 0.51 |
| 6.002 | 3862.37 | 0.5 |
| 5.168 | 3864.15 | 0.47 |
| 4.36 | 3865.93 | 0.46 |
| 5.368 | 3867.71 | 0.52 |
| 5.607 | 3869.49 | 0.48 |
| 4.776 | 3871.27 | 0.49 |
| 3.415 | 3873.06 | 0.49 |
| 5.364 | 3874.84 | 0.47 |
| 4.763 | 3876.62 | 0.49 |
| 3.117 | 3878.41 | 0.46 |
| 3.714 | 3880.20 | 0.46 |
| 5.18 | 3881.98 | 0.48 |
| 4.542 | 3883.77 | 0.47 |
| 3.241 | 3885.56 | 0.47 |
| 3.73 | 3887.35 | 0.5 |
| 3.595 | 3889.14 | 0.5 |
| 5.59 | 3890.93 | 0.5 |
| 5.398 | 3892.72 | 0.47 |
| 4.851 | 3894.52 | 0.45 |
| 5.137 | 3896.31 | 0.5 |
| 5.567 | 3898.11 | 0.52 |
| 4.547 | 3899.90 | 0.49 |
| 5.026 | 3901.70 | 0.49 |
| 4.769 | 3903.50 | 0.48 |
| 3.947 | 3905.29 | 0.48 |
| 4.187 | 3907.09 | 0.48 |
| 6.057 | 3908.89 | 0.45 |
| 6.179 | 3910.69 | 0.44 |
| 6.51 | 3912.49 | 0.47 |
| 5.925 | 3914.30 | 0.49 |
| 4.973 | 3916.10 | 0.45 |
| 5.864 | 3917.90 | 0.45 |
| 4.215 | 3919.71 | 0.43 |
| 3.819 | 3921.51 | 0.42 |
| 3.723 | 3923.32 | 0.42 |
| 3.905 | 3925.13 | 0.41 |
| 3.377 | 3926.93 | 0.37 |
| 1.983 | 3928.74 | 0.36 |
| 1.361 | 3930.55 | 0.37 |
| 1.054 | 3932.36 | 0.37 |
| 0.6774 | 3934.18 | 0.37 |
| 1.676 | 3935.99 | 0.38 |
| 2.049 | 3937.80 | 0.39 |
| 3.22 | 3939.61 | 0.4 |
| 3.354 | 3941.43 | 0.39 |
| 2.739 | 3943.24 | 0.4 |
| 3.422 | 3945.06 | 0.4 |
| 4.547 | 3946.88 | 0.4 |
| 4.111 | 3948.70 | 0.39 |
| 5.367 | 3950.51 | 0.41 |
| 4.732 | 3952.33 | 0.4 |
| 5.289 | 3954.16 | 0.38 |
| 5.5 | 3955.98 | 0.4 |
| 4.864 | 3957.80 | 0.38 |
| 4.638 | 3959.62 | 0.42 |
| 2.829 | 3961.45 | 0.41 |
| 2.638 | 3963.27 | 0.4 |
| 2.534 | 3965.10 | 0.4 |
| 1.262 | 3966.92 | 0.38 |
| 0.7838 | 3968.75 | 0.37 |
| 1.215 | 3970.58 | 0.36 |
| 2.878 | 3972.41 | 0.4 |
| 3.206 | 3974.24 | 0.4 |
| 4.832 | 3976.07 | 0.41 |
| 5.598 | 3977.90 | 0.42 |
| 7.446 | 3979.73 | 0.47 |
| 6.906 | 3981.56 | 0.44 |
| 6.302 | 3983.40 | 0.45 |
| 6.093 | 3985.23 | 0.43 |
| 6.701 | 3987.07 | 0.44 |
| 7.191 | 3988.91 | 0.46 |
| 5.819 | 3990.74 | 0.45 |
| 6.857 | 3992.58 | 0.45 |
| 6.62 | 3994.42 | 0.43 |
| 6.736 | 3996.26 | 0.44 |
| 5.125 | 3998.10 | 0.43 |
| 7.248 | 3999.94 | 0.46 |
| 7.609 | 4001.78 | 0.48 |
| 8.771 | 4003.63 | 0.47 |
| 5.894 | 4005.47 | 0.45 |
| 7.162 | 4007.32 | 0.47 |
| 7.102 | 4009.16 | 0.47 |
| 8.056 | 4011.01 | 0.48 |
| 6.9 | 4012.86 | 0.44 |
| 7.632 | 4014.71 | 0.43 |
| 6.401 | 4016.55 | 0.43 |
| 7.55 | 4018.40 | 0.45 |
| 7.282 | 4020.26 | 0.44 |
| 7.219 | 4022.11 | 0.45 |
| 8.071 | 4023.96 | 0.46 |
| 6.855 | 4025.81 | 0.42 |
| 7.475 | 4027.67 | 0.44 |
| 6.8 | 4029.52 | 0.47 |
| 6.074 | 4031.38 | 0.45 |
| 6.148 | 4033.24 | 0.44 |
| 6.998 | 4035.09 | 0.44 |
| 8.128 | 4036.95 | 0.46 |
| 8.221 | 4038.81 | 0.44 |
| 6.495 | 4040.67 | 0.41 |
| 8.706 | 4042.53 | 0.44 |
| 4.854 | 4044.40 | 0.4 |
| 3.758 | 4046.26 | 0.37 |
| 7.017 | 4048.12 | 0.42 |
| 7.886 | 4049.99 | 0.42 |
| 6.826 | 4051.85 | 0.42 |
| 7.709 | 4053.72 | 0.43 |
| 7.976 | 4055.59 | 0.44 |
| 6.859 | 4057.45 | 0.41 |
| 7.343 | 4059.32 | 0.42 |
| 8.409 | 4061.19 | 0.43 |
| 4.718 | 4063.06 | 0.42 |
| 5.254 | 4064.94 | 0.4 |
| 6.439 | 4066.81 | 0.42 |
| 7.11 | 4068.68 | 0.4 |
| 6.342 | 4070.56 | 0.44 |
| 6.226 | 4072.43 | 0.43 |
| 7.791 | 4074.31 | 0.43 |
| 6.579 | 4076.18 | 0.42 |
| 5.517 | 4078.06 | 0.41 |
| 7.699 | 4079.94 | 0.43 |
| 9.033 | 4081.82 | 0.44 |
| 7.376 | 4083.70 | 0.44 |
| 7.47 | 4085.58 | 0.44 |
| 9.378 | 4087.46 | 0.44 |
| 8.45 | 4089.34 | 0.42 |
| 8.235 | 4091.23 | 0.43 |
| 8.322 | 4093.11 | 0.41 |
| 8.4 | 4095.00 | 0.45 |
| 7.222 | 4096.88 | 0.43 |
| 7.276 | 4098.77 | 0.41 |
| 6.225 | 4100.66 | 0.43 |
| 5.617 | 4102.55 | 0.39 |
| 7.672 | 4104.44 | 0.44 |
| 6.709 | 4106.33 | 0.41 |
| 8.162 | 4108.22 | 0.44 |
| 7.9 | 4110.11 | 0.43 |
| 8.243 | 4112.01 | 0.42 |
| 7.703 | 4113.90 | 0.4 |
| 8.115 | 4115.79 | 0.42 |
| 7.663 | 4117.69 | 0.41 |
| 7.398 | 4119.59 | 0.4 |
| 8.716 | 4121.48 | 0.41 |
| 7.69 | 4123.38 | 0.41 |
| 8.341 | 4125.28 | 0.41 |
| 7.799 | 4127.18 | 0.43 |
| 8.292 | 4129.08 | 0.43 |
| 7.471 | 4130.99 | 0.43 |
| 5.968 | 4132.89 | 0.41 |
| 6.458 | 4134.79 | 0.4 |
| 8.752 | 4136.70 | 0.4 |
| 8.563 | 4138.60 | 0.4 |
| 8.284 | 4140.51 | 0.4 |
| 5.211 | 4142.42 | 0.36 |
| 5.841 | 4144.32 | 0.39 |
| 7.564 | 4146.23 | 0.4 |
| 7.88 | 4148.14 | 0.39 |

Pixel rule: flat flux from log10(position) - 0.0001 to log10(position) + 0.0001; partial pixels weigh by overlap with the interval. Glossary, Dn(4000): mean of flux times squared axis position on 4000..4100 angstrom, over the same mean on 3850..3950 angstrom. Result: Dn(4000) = 1.9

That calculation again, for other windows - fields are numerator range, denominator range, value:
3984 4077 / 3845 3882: 1.67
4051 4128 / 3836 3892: 1.94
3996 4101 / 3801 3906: 1.85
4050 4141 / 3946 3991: 1.76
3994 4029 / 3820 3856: 2.26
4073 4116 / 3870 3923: 1.76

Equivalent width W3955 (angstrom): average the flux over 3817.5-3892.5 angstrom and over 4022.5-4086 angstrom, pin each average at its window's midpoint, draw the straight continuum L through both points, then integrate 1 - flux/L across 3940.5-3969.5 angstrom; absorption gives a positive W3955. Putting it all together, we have 9.2 angstrom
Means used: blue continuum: 3.89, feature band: 3.68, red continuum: 6.94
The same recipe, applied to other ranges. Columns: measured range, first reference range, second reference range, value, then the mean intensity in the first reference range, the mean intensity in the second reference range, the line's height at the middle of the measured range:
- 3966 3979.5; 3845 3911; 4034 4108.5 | 6.5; 4.61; 7.15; 5.86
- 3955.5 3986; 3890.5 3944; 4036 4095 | 6.7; 4.04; 7.19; 5.18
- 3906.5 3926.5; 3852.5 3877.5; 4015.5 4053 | 0.8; 4.47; 6.95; 5.22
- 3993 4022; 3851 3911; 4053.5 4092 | -3.4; 4.58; 7.22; 6.32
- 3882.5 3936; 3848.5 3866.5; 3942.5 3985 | -0.1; 4.32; 4.11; 4.22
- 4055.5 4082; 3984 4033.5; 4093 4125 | 2.0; 6.95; 7.59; 7.33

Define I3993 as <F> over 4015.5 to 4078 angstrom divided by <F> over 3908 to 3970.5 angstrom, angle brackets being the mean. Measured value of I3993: 1.89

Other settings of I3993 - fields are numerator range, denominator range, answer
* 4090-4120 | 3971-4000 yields 1.29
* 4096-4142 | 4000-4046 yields 1.06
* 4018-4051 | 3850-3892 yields 1.59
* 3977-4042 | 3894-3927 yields 1.42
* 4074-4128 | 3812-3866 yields 2.13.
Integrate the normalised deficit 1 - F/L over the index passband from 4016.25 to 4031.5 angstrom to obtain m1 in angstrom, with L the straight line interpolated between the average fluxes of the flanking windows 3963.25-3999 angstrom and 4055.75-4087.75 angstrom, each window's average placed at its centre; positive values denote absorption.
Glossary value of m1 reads -3.3 angstrom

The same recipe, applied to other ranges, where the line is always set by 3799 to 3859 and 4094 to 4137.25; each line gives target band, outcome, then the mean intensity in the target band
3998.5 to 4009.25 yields -1.8 angstrom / 7.21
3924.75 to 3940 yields 9.4 angstrom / 2.05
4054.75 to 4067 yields 0.3 angstrom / 6.72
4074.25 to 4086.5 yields -0.4 angstrom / 7.32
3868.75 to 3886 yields 0.9 angstrom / 4.39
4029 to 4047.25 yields -0.1 angstrom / 6.61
